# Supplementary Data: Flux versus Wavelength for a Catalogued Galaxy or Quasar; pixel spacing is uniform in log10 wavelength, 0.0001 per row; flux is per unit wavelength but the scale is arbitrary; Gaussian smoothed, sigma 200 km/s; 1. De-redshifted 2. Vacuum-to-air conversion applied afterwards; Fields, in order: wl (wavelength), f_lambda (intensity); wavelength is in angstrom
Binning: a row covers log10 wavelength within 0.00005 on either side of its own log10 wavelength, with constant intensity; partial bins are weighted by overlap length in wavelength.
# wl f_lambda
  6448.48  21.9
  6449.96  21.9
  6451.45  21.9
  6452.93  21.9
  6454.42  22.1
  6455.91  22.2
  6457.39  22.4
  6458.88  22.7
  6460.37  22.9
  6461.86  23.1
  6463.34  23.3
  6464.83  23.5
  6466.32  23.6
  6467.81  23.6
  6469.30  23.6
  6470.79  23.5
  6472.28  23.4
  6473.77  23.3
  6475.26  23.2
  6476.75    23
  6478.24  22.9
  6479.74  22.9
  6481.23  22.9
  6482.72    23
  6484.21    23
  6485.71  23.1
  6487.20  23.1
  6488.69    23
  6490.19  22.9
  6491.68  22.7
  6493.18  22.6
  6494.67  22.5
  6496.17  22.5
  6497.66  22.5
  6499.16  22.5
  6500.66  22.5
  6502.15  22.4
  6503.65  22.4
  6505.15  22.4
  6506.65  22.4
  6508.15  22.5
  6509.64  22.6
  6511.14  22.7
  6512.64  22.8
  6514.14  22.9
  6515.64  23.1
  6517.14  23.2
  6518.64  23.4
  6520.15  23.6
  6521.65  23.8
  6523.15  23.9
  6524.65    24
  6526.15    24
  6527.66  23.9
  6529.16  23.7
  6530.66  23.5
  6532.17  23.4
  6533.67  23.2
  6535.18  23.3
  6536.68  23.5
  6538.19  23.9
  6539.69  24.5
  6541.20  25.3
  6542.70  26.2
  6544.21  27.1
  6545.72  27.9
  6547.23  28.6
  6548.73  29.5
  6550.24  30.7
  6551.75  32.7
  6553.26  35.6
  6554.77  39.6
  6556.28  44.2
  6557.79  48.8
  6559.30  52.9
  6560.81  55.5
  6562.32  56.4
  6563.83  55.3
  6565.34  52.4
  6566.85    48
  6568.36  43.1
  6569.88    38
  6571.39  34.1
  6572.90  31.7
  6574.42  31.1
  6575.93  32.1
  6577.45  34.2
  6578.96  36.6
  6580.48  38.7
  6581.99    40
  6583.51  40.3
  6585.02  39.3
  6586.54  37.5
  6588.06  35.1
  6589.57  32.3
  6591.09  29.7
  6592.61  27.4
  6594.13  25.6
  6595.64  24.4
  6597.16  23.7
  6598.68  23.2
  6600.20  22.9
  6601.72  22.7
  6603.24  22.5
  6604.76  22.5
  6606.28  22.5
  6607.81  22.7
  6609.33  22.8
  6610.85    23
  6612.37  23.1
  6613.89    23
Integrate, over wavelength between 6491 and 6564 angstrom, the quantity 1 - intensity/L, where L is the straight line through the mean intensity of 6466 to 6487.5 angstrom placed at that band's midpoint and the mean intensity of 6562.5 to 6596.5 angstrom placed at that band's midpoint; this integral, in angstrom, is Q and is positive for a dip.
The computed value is 5.9 angstrom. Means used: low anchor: 23.2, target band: 28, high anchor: 37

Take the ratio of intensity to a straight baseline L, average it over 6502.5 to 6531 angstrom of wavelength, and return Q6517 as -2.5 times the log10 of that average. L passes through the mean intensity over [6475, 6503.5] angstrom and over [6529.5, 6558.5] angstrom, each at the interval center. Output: 0.13 mag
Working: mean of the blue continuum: 22.8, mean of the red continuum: 29.4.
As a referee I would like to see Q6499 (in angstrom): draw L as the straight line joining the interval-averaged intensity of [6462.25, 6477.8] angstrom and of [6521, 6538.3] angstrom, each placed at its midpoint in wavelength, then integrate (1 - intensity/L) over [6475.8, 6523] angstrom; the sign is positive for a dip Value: 1.4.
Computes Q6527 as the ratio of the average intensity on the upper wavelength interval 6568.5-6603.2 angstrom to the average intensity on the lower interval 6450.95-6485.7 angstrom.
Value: 1.39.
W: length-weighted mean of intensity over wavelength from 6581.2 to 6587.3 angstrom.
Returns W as 39.3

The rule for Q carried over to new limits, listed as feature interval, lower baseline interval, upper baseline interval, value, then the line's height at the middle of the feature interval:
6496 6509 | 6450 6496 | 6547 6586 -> 2.7 angstrom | 28.5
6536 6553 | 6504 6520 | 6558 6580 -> 3.4 angstrom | 34.3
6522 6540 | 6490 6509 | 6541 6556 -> 2.7 angstrom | 27.9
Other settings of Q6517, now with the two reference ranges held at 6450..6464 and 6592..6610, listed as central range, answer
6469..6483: -0.026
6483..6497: -0.006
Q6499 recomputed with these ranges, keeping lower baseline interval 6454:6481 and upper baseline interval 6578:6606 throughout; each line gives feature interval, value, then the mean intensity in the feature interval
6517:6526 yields 0.8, 23.7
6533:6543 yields 1.1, 24.2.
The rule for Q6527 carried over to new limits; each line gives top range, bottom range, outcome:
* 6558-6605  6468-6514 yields 1.58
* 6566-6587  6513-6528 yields 1.59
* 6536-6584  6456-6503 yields 1.62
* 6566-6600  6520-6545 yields 1.40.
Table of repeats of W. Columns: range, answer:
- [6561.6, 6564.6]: 55.9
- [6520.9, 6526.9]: 24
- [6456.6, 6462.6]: 22.8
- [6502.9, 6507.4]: 22.4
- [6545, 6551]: 29.2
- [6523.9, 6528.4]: 23.9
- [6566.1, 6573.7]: 38.9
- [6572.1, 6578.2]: 32.3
